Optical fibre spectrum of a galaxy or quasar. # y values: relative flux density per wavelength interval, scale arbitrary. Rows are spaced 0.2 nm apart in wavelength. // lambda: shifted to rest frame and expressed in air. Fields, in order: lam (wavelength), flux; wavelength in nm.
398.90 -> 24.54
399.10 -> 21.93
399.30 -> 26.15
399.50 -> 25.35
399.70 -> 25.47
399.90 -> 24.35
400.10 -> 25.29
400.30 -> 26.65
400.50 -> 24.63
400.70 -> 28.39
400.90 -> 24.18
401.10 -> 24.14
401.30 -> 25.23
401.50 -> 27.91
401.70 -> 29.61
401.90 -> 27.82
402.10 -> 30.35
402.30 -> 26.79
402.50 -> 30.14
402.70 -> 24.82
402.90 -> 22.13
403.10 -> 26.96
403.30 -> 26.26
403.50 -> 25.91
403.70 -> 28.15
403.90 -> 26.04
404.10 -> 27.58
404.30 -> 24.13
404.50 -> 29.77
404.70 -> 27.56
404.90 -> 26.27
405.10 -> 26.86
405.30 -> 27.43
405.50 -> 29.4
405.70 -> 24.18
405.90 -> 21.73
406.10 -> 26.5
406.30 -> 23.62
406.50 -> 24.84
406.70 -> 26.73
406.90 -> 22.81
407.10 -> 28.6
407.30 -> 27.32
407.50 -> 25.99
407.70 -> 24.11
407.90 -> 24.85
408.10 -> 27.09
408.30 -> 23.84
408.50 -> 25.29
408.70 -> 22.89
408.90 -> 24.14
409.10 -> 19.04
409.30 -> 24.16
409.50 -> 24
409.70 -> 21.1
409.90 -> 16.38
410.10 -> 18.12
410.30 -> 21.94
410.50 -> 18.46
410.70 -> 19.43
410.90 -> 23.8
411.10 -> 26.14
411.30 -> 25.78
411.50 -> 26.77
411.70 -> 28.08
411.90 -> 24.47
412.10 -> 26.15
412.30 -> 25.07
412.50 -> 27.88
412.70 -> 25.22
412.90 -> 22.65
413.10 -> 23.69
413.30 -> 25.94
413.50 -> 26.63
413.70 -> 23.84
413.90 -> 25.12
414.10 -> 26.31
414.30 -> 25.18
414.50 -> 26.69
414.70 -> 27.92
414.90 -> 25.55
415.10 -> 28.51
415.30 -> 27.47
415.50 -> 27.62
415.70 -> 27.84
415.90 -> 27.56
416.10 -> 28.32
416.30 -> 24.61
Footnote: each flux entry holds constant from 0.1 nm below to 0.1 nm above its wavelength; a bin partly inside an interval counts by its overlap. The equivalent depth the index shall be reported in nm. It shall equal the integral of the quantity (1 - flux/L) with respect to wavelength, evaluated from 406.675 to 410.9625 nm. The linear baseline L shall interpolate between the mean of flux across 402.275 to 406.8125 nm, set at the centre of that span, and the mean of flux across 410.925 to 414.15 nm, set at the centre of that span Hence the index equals 0.458 nm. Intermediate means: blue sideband 26.2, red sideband 25.6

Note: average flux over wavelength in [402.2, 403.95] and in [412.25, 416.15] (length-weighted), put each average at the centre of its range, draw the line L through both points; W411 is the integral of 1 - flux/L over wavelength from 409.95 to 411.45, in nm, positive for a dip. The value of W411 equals 0.25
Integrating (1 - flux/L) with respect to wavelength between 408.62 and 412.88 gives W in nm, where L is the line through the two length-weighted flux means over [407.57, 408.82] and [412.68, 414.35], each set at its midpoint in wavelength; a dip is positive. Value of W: 0.26 nm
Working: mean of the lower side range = 24.7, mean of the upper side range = 24.9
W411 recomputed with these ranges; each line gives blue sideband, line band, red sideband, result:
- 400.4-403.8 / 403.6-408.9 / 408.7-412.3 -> -0.228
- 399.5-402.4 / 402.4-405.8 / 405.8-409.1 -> -0.135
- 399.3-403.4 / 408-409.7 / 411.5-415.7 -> 0.163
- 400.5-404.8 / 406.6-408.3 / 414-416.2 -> 0.071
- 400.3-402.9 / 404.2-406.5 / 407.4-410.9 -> -0.134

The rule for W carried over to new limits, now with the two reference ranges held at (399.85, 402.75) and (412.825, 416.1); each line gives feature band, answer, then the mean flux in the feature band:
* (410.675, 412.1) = 0.058 nm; 25.3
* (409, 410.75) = 0.405 nm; 20.3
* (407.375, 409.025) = 0.110 nm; 24.7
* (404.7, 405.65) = -0.025 nm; 27.3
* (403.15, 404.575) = -0.007 nm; 26.8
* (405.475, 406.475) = 0.069 nm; 24.7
